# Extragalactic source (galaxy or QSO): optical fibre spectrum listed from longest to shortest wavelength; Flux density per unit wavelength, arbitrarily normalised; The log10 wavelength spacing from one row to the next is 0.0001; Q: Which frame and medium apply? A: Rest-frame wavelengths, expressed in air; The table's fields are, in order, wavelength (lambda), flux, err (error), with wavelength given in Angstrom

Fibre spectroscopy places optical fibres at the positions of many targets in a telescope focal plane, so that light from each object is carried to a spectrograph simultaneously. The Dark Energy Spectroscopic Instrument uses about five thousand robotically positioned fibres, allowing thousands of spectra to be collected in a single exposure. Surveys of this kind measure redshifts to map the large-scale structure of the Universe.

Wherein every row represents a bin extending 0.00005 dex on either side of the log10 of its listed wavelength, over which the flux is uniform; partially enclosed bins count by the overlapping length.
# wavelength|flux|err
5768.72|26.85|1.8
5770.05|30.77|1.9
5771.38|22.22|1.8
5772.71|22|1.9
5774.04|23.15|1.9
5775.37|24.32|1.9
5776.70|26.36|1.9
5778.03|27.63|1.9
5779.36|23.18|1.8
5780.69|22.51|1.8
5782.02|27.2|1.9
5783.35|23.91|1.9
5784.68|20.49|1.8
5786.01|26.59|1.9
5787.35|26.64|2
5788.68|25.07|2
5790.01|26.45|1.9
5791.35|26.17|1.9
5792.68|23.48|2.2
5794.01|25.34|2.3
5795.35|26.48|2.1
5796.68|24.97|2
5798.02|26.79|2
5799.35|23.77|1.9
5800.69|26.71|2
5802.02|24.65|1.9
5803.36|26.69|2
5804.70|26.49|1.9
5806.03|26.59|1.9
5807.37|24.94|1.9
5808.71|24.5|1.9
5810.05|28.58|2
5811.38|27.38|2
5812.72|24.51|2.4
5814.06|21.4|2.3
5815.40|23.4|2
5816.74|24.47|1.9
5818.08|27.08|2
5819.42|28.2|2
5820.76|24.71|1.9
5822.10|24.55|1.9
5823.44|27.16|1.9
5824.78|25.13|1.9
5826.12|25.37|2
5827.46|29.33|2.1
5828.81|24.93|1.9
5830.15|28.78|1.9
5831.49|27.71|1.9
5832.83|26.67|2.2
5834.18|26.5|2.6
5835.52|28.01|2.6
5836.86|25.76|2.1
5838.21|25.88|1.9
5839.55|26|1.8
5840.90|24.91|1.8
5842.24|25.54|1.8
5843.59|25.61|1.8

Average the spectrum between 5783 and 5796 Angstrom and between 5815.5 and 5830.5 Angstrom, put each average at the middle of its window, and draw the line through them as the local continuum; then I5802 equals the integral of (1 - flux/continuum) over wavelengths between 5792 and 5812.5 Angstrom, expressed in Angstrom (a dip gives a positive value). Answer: -0.24 Angstrom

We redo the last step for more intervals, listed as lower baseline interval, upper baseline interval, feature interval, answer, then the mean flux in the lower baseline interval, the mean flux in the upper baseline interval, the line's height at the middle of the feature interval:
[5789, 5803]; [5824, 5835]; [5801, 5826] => 0.6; 25.5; 26.8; 26.2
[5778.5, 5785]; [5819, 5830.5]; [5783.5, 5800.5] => -0.6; 23.8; 26.4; 24.4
